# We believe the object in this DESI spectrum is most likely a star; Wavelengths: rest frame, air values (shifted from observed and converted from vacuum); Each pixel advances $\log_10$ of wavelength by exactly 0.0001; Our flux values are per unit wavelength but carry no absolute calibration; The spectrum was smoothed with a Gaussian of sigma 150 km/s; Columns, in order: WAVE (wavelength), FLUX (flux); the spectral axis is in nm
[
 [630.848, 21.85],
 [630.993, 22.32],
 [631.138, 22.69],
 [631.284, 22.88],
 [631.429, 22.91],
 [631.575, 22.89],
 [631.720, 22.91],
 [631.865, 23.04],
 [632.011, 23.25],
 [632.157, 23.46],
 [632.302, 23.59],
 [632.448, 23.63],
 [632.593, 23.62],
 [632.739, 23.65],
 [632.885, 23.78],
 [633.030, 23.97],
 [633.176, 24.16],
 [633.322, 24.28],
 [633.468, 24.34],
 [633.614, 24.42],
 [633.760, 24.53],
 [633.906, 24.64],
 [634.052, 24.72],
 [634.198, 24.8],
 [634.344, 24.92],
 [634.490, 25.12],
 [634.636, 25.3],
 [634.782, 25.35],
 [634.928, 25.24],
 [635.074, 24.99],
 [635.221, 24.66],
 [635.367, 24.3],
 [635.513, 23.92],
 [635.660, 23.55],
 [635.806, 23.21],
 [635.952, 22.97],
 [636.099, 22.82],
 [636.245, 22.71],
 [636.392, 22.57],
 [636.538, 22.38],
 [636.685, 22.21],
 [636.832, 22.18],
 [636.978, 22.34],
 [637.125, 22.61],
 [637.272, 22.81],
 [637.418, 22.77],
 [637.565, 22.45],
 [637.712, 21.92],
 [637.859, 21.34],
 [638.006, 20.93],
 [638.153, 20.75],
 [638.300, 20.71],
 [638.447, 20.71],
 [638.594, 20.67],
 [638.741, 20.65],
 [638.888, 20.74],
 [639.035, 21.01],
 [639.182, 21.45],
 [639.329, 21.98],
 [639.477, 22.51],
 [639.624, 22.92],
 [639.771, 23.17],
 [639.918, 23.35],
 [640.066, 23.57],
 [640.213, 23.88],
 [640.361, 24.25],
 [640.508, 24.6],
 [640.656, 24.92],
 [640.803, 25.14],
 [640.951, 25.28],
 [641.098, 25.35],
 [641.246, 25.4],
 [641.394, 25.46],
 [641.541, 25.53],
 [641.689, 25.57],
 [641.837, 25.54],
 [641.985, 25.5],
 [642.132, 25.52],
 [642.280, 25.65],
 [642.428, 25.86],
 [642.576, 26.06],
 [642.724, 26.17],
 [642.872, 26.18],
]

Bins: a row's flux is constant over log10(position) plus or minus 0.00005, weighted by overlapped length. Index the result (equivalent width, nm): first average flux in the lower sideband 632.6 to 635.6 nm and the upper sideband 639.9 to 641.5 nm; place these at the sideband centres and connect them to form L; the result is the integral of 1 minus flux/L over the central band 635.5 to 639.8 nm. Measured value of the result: 0.448 nm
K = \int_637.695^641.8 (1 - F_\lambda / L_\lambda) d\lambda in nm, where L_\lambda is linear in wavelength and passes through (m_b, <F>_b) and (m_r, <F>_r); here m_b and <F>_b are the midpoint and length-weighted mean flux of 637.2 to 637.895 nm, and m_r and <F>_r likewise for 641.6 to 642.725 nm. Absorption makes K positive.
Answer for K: 0.16 nm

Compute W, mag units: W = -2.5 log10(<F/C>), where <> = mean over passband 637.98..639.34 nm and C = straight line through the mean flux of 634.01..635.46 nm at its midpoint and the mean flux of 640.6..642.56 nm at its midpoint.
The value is 0.20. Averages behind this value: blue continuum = 24.9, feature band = 20.9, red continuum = 25.5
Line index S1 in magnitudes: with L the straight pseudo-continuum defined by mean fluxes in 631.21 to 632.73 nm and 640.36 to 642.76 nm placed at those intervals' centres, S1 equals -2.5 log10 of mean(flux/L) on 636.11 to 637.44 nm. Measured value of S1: 0.08 mag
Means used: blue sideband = 23.2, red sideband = 25.4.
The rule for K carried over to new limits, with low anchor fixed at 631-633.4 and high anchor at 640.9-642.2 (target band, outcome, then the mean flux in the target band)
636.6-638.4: 0.20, 21.9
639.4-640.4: 0.07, 23.3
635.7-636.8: 0.07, 22.7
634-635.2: -0.06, 25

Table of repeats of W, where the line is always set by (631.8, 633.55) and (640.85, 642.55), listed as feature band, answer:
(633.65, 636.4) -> 0.00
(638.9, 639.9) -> 0.13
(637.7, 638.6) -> 0.18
